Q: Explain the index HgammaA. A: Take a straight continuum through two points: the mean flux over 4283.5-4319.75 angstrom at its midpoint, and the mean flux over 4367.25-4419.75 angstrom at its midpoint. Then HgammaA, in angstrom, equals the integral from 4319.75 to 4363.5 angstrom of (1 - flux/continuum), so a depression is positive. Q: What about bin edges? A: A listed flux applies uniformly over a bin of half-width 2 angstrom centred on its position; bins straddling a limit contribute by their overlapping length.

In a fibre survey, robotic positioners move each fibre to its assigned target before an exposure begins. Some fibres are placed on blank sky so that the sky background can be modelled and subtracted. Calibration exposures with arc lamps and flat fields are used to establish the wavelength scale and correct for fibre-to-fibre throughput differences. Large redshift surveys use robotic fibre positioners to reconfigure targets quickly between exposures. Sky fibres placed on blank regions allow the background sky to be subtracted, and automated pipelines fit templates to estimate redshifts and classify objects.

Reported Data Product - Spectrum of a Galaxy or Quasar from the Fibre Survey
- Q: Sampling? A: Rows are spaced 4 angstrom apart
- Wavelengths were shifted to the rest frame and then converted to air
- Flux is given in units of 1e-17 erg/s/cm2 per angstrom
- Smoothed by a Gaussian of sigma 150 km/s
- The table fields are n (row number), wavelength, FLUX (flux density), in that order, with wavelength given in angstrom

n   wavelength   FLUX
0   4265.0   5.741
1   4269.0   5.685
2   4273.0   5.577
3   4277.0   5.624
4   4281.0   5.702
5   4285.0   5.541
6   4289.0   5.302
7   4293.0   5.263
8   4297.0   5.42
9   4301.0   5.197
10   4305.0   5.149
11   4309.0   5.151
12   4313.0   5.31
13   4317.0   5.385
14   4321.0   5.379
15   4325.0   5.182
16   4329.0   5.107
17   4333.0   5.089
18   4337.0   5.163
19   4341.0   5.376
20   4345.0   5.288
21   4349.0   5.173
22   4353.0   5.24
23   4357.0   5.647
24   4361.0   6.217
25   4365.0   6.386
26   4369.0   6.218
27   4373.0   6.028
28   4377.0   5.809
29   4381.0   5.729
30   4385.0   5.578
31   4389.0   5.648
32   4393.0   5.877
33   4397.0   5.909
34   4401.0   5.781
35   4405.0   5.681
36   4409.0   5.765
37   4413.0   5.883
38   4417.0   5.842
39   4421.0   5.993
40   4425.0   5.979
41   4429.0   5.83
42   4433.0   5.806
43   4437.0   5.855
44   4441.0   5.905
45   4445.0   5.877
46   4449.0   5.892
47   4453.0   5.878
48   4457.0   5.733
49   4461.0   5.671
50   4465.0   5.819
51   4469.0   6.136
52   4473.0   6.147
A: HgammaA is 1.3 angstrom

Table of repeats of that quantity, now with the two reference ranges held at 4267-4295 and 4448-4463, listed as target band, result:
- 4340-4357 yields 1.0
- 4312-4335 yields 1.4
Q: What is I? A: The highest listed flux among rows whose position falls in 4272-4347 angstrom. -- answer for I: 5.702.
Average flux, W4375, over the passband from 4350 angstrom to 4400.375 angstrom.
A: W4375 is 5.84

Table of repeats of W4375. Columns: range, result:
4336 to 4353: 5.25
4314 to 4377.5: 5.53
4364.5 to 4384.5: 5.97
